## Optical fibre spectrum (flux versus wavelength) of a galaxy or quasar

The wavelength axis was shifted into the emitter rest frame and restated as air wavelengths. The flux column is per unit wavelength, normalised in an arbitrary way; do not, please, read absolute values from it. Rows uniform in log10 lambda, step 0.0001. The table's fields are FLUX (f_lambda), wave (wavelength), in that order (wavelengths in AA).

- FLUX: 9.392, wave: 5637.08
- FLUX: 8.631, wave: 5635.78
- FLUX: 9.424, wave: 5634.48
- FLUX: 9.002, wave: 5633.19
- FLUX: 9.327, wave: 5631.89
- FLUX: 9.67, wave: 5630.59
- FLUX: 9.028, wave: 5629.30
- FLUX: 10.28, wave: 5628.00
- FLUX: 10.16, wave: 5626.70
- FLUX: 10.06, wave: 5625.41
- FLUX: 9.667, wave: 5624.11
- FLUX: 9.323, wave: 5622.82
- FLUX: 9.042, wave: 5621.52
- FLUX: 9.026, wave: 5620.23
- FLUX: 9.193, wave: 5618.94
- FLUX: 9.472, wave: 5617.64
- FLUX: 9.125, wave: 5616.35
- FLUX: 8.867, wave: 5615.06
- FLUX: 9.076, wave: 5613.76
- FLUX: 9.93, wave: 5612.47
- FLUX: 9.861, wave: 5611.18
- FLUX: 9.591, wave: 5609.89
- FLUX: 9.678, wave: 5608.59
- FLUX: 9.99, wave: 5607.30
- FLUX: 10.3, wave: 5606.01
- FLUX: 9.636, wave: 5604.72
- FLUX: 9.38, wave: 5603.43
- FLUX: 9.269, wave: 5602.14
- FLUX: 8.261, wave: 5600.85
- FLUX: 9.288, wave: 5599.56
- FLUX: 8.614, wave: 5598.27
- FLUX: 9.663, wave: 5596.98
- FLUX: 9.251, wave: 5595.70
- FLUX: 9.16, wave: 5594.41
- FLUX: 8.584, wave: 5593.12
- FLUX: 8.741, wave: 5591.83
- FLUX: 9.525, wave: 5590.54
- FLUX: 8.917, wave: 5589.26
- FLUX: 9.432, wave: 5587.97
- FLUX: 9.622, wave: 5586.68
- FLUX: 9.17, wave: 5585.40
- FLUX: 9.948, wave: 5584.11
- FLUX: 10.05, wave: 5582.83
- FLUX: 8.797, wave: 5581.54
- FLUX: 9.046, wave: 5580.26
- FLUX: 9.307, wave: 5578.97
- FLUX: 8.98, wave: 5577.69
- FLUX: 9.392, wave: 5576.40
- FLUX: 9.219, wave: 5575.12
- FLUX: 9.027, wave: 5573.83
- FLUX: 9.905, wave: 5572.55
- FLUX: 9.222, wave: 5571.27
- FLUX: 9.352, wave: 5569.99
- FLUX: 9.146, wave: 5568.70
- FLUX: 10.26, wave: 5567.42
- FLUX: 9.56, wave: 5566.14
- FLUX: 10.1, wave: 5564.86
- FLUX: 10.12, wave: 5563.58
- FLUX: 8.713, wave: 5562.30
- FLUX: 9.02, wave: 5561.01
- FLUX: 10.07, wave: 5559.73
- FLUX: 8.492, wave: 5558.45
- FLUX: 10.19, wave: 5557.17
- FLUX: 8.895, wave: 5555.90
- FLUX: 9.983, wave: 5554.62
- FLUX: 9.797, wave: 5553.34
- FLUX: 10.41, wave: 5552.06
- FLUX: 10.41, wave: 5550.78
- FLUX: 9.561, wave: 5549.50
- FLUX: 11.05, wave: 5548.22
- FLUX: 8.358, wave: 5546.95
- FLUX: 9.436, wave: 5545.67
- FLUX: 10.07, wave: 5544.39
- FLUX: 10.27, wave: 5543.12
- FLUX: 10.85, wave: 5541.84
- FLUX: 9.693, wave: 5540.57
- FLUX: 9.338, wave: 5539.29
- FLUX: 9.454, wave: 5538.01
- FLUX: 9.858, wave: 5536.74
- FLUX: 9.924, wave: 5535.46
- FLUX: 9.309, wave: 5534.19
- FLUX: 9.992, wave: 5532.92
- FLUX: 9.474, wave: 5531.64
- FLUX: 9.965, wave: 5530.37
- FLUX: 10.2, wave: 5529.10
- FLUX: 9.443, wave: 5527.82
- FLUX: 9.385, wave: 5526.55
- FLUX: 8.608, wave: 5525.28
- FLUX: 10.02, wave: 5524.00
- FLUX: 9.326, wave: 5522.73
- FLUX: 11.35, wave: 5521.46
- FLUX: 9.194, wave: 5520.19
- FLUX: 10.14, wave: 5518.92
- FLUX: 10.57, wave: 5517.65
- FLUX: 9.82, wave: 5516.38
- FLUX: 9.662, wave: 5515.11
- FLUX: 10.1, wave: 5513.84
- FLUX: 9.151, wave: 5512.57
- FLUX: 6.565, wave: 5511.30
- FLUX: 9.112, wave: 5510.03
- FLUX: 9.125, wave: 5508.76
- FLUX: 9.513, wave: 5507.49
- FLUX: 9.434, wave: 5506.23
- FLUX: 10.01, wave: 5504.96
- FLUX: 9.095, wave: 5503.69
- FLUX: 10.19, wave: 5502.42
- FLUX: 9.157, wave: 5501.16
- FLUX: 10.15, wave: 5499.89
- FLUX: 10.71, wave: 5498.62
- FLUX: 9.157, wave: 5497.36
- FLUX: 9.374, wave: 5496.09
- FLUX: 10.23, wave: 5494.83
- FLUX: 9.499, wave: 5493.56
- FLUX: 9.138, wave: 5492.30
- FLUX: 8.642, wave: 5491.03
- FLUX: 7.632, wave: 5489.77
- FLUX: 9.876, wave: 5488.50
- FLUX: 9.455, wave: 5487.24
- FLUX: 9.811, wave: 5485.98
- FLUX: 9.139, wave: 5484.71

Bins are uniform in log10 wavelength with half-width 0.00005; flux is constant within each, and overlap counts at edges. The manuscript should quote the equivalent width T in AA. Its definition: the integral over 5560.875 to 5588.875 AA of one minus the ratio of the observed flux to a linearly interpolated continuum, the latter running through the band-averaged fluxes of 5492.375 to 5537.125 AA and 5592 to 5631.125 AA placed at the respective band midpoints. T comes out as 0.2 AA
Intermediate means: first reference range 9.62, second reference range 9.41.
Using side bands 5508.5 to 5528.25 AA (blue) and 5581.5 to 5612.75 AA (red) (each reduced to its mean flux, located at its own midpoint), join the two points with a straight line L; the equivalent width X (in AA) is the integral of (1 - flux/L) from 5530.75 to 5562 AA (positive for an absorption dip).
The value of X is -1.0 AA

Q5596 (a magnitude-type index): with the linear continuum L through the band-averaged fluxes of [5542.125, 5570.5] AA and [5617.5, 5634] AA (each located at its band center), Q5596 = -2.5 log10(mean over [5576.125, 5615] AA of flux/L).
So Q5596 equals 0.03 mag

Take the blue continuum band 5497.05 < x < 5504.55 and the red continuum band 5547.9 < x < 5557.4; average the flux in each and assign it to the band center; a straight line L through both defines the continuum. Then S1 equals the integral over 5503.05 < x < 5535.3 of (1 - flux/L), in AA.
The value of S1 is 1.0 AA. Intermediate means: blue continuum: 9.78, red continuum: 10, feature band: 9.55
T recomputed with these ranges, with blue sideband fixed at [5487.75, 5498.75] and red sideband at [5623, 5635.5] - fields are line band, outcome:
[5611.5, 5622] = 0.4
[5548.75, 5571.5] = -0.5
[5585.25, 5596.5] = 0.4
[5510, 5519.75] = -0.1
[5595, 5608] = 0.2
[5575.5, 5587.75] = 0.2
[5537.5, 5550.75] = -0.6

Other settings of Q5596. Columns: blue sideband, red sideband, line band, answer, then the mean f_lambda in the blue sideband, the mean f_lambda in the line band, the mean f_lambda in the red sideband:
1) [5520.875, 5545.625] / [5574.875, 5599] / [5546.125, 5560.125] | -0.02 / 9.8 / 9.74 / 9.23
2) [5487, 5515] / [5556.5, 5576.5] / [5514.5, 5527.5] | -0.05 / 9.34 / 9.8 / 9.49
